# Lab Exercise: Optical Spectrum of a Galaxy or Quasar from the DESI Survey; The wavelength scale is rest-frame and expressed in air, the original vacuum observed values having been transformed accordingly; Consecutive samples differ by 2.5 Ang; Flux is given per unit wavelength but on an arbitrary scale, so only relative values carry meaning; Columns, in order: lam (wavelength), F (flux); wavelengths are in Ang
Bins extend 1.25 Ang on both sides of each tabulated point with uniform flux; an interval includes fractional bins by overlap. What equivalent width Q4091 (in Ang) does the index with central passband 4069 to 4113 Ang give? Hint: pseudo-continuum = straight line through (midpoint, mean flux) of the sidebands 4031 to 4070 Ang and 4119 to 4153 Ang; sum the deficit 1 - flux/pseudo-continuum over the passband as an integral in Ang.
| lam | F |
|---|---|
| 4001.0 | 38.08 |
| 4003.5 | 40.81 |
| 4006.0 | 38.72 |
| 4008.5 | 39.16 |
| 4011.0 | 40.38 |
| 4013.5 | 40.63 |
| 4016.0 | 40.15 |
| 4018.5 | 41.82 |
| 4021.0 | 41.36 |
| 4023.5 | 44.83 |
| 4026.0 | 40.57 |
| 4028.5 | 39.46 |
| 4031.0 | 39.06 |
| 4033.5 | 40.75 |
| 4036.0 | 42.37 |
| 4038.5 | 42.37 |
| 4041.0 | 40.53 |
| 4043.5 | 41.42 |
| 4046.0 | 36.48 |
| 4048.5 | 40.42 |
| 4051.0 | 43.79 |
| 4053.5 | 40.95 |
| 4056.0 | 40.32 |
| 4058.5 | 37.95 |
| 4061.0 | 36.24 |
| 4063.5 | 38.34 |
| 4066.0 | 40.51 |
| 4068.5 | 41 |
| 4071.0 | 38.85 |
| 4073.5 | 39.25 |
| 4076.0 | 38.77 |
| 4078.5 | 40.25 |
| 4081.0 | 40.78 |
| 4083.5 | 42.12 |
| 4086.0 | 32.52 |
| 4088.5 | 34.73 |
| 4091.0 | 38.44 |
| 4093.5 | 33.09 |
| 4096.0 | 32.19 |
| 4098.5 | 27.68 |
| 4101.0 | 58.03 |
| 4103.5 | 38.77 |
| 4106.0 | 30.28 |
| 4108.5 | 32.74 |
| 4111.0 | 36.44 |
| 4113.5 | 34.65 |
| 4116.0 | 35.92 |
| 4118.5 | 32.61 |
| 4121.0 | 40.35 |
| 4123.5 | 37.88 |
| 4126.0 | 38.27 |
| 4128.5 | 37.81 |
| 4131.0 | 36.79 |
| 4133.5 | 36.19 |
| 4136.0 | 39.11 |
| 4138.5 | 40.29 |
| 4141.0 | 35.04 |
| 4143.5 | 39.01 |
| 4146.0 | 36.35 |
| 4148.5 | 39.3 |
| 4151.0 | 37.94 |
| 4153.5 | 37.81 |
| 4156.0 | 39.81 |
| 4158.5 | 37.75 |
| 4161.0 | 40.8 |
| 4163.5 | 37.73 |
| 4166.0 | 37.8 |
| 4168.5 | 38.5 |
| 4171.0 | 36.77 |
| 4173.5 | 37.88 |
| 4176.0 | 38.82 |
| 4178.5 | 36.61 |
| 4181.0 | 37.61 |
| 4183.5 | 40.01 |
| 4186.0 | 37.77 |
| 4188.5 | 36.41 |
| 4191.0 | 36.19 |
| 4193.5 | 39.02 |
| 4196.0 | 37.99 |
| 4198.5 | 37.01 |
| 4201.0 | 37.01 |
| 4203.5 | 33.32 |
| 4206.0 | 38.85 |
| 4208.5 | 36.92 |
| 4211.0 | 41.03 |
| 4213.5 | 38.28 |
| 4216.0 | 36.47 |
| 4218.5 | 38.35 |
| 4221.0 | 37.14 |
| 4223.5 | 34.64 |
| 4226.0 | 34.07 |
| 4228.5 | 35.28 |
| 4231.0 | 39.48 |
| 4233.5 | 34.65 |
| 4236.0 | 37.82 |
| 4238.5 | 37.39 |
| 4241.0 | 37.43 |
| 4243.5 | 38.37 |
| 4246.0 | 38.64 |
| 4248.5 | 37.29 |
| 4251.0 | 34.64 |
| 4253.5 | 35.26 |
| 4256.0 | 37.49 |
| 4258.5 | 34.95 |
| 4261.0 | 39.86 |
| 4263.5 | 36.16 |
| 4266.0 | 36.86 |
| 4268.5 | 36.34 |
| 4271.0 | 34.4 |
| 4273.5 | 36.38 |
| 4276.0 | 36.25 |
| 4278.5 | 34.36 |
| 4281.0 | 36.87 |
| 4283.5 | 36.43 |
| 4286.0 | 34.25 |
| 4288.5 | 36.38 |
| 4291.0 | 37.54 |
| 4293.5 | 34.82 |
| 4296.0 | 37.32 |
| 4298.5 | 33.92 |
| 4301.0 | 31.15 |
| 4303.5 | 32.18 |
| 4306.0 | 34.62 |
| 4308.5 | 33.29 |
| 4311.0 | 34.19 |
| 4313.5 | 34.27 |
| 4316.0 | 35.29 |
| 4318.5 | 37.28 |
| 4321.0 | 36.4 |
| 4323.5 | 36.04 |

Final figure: 2.0 Ang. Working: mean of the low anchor 40.2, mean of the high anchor 37.9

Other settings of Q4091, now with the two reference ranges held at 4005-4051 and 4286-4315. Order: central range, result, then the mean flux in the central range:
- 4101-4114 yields 0.7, 36.8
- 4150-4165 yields -0.4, 38.6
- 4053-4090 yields 0.8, 38.8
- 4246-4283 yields -1.0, 36.3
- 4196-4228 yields -0.4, 36.9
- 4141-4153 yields 0.1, 37.8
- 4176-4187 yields -0.3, 38.1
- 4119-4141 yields 0.2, 38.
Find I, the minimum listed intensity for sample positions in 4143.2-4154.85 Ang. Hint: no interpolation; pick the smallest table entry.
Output 36.35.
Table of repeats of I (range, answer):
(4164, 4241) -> 33.32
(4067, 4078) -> 38.77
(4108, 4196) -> 32.61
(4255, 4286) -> 34.25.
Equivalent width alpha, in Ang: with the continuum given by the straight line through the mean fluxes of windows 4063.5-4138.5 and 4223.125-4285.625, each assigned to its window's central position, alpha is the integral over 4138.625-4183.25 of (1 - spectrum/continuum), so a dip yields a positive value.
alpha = -1.2 Ang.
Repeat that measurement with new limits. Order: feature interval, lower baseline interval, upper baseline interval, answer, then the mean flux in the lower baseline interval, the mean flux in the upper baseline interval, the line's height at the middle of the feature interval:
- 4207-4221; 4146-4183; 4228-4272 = -0.3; 38.2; 36.8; 37.4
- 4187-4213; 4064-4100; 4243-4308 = -0.7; 37.3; 35.8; 36.4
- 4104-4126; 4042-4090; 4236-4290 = 1.8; 39.2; 36.5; 38.5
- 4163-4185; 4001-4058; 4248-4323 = -0.1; 40.6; 35.5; 37.8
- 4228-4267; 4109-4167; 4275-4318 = -1.4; 37.6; 34.9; 35.7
